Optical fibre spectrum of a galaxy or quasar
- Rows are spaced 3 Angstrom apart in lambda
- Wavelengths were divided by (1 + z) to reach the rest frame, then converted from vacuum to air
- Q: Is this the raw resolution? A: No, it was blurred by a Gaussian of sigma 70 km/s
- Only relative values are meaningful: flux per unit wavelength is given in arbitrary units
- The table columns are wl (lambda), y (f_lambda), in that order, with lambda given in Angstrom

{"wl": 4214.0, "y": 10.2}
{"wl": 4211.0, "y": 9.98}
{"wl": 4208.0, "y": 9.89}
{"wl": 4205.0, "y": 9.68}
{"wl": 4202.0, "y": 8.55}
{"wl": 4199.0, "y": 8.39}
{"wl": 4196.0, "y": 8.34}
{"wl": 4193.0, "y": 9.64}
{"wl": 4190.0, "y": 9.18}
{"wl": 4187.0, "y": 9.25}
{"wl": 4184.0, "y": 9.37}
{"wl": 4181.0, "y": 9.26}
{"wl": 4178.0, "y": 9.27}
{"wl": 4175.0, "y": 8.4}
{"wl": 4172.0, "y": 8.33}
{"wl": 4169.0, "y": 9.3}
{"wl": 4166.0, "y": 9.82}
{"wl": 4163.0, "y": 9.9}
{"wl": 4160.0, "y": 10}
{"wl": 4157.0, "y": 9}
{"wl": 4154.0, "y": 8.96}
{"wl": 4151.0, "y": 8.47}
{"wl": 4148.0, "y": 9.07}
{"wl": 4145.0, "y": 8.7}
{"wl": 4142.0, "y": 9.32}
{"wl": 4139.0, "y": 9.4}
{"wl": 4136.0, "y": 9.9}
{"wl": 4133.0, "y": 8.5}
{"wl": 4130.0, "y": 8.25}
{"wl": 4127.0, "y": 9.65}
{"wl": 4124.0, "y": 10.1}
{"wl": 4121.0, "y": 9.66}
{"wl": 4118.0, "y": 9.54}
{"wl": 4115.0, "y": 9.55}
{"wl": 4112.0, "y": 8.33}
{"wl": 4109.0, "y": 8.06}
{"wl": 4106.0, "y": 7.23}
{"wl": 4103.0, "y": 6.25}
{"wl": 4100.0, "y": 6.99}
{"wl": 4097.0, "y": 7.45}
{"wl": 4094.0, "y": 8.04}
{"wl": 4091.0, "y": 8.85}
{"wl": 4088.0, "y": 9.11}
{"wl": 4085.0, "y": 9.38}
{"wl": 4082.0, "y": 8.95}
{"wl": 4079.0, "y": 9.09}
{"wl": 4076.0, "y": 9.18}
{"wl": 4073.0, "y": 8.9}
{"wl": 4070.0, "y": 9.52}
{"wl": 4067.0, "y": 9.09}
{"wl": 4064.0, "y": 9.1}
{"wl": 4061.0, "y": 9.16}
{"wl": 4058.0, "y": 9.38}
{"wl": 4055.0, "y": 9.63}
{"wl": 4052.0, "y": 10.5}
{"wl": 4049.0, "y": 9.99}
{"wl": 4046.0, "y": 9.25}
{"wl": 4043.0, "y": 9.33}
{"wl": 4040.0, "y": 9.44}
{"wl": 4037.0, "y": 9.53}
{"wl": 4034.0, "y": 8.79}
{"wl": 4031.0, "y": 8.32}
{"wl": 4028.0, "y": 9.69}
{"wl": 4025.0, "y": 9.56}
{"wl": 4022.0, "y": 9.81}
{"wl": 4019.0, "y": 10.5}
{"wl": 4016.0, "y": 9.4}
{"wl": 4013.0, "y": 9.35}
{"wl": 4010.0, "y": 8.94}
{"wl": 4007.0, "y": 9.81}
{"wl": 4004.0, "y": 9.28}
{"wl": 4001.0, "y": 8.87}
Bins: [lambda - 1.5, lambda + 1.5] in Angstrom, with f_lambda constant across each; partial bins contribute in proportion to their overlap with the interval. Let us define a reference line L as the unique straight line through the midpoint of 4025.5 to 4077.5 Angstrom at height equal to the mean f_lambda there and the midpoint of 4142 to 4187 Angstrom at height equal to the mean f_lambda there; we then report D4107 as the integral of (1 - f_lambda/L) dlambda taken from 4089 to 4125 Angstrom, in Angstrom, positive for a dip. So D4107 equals 3.6 Angstrom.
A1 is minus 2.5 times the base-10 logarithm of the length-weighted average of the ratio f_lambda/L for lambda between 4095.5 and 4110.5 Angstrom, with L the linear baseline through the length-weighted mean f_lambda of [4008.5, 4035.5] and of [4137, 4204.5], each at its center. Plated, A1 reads 0.270 mag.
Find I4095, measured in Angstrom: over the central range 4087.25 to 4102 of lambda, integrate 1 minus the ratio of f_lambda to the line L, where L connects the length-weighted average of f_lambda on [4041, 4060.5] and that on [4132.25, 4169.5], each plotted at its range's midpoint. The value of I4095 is 2.35 Angstrom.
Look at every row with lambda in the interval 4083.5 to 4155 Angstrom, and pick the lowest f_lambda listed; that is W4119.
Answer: 6.25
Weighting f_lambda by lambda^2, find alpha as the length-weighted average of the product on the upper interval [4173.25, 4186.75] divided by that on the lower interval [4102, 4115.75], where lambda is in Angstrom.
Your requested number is 1.20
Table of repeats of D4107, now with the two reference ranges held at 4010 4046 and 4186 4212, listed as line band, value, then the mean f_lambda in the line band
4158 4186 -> -0.2 Angstrom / 9.29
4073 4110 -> 4.3 Angstrom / 8.24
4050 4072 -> -0.3 Angstrom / 9.48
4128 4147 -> 0.5 Angstrom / 9.03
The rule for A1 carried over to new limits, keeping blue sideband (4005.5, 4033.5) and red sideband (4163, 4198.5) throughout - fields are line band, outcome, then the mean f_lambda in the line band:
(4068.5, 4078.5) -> 0.018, 9.19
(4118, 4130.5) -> -0.033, 9.52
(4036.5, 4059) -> -0.027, 9.64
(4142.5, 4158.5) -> 0.038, 8.87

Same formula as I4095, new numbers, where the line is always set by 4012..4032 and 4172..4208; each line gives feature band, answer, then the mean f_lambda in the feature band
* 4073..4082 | 0.3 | 9.07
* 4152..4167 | -0.6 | 9.49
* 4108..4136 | 0.3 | 9.13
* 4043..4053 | -0.3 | 9.8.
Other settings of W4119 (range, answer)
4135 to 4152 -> 8.47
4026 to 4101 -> 6.99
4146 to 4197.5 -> 8.33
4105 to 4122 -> 7.23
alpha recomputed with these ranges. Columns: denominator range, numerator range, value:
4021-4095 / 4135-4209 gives 1.05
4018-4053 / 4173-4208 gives 1.02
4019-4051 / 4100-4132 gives 0.95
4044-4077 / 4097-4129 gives 0.92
